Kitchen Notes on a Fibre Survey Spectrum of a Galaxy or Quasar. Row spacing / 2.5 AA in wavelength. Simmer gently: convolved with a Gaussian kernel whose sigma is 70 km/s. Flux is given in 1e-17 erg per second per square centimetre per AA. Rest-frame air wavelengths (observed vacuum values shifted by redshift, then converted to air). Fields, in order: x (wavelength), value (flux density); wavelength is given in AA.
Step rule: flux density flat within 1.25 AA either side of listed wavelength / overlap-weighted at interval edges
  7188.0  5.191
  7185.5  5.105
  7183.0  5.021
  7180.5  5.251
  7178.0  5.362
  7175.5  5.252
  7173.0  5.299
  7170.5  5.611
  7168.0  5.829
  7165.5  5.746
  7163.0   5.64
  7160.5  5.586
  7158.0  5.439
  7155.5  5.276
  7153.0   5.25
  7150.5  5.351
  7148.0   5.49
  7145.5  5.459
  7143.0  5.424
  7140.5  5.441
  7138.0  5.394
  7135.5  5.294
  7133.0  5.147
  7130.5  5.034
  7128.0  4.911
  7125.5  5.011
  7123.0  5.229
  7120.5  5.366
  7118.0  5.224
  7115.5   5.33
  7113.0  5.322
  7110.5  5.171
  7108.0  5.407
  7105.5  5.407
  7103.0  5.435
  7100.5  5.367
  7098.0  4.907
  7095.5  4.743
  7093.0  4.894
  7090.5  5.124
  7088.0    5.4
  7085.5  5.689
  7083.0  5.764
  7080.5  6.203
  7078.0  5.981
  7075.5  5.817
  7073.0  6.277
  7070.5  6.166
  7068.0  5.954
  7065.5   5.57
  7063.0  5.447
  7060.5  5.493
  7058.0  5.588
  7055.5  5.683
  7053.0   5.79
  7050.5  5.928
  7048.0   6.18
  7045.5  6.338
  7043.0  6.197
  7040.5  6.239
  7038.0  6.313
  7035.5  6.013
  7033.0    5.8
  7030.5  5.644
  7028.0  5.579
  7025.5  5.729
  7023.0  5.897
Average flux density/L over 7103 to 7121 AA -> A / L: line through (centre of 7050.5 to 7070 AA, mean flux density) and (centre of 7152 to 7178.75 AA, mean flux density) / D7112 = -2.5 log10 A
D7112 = 0.05 mag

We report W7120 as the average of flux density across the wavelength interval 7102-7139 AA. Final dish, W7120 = 5.24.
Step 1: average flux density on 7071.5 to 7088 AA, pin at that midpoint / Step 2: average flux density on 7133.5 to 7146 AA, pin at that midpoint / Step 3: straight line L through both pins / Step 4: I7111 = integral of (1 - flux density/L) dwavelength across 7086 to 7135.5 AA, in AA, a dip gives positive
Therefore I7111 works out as 3.9 AA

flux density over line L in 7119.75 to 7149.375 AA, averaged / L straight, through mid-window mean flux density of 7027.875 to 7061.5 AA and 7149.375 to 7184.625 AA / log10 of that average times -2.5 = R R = 0.06 mag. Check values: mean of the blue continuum 5.93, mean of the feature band 5.27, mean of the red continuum 5.42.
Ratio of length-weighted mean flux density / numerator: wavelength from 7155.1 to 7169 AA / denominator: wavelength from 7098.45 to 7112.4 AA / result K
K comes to 1.1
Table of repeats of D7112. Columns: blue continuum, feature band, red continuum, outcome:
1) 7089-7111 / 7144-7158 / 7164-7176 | 0.02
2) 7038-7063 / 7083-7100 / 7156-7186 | 0.12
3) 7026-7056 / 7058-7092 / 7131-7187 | 0.01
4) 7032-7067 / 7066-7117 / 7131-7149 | 0.03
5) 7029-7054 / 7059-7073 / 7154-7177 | 0.03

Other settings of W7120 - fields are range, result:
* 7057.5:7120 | 5.5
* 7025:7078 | 5.9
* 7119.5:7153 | 5.27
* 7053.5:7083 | 5.83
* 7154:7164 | 5.48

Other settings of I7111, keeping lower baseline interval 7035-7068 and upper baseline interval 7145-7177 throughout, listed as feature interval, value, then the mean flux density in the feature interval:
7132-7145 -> 0.50 AA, 5.35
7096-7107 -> 0.90 AA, 5.25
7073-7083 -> -0.35 AA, 6.01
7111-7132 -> 1.70 AA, 5.18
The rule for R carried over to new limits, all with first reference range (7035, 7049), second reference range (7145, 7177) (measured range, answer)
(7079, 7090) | 0.043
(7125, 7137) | 0.116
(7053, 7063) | 0.098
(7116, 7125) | 0.094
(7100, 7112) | 0.091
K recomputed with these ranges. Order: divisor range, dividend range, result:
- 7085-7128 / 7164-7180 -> 1.05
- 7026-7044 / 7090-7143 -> 0.87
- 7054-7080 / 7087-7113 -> 0.89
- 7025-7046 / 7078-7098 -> 0.90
